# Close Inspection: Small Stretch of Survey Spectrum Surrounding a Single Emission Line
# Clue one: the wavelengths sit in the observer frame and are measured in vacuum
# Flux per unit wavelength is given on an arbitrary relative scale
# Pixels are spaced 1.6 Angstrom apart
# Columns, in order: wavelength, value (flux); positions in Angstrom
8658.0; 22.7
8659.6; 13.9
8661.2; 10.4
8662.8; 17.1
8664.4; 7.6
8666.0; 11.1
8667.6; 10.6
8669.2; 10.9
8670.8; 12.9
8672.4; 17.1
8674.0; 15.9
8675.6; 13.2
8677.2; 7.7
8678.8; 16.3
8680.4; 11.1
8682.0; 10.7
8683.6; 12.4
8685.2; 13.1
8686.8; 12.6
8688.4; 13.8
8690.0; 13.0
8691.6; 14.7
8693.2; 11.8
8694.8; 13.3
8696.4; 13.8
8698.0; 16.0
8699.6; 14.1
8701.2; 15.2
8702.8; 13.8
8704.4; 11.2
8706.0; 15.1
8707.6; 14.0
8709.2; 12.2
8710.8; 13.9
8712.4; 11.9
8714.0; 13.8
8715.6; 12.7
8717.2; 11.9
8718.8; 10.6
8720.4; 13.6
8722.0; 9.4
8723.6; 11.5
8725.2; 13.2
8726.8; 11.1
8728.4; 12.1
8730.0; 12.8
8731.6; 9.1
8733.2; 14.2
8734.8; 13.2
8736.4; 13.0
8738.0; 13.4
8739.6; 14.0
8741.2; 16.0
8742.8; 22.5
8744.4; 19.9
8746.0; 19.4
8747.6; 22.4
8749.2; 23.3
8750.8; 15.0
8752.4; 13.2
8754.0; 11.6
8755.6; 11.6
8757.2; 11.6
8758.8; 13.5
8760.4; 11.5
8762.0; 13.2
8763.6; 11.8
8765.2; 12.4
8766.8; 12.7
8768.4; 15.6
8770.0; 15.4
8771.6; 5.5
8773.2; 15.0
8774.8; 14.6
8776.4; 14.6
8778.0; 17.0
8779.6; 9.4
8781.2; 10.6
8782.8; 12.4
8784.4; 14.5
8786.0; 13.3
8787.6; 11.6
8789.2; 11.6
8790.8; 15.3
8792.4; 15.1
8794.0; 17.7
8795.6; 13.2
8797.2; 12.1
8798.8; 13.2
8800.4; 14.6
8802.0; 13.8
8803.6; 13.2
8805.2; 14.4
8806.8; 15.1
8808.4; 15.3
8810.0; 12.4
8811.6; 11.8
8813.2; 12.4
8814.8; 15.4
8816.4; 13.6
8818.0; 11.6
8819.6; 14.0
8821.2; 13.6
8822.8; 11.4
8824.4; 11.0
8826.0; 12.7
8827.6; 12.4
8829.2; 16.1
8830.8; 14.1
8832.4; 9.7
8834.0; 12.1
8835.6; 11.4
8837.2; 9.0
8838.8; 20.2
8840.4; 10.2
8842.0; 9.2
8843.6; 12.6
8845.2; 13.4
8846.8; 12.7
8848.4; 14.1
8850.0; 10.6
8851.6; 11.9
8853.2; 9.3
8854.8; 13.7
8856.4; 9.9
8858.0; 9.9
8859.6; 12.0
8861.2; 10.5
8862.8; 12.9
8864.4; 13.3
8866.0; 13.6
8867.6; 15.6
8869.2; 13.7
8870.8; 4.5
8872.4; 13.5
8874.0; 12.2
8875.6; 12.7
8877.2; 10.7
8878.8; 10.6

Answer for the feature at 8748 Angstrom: H-beta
